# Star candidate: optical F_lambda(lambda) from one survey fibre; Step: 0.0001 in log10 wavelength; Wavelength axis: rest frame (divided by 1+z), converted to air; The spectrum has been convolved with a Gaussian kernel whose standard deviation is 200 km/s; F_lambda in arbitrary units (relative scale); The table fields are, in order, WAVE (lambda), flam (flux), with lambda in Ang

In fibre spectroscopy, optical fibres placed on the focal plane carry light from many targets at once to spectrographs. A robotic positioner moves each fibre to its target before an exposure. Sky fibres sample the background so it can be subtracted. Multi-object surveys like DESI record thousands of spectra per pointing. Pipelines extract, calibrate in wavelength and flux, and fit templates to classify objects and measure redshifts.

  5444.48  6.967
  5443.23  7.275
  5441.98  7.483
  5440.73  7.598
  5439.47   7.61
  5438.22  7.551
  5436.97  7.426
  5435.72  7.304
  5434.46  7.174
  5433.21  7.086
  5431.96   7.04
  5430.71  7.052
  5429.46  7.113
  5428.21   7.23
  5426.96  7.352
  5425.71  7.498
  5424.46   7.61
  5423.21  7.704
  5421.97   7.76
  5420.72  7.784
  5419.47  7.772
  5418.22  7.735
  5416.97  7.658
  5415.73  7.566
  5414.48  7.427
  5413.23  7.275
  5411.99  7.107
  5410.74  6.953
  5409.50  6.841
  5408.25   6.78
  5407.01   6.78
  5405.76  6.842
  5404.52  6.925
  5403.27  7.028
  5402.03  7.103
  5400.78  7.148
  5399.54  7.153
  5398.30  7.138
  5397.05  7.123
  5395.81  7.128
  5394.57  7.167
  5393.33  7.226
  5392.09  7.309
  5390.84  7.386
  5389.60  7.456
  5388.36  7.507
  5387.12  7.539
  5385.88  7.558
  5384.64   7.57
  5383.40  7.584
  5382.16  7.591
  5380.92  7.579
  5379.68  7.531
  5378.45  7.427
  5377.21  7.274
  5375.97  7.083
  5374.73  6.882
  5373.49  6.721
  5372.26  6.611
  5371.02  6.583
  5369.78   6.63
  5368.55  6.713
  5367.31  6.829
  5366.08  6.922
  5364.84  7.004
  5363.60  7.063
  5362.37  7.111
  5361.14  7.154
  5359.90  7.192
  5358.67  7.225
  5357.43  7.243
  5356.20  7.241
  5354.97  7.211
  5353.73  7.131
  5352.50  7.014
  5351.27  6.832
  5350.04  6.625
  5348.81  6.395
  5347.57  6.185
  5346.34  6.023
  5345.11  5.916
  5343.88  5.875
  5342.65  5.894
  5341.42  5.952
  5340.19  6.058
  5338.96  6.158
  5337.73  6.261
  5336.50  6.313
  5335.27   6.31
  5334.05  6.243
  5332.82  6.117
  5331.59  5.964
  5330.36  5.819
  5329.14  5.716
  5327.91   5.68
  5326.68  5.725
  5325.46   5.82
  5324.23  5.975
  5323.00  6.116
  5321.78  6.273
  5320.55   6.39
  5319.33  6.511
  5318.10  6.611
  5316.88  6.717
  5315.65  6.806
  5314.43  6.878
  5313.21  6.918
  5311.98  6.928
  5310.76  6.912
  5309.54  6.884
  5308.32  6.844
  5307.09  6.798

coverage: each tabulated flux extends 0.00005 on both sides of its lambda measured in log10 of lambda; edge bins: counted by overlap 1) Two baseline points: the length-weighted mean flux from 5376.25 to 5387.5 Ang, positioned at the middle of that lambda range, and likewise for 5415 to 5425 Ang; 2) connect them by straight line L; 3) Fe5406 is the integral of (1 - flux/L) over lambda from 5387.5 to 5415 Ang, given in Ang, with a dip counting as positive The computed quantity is 1.7 Ang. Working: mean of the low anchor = 7.51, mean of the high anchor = 7.7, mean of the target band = 7.13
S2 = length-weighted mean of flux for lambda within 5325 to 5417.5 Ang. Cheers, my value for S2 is 6.85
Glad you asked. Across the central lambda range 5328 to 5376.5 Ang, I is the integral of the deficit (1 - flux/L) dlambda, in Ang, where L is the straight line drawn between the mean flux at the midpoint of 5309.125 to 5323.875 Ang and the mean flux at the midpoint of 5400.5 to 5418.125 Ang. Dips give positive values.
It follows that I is 1.9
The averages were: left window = 6.65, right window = 7.12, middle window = 6.56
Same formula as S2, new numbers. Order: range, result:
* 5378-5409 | 7.26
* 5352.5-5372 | 7.01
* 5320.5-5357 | 6.24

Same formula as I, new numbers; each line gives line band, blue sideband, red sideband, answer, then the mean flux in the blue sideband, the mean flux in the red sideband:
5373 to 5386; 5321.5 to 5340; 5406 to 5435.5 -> -1.20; 6.03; 7.31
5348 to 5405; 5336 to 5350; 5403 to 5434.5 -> -4.33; 6.11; 7.28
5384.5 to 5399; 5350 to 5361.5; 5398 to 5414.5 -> -0.59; 7.11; 7.02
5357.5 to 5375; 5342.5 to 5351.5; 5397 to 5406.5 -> -1.12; 6.21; 7.04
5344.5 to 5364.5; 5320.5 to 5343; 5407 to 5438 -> -1.53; 6.03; 7.34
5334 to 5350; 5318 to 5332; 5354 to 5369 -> 0.93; 6.03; 7.08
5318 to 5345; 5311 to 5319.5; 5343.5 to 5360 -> 2.75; 6.78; 6.72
